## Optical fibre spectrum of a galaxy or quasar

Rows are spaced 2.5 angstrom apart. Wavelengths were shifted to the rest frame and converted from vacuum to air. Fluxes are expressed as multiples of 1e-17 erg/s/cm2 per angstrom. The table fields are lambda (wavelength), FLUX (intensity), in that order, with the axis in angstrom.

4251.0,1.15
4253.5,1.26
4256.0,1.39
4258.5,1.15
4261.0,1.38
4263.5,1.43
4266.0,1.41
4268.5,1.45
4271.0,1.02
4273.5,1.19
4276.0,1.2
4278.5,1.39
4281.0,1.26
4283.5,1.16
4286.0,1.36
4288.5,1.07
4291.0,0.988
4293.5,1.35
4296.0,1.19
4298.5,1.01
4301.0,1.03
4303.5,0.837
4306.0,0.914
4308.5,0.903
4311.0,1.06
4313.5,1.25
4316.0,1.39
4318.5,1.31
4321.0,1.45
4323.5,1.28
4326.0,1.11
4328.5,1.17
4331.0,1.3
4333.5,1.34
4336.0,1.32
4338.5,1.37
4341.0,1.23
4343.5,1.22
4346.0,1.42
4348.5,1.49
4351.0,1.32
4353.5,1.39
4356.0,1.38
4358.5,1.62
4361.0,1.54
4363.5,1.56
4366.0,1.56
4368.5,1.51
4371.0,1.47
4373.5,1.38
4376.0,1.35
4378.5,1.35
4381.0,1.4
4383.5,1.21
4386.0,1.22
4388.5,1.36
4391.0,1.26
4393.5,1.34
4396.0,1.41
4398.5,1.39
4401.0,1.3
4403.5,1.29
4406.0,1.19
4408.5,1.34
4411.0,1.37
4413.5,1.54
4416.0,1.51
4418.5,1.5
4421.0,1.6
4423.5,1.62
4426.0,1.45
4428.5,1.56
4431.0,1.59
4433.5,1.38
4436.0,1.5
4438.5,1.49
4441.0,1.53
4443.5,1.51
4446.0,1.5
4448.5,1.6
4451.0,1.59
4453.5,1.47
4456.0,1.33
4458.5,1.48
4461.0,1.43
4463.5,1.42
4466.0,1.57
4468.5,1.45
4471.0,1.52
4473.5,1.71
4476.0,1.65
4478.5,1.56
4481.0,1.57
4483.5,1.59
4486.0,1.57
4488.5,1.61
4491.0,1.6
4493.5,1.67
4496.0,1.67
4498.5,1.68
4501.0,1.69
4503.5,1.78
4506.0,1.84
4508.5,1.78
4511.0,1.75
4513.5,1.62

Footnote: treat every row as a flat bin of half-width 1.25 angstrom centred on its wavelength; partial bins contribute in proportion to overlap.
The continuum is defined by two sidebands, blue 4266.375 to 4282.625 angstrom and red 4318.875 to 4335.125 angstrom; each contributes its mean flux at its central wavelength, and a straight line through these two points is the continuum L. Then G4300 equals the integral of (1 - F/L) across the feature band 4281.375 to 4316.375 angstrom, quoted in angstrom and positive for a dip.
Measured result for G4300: 4.5 angstrom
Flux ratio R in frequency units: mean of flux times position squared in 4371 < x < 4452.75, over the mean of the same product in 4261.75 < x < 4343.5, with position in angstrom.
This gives 1.24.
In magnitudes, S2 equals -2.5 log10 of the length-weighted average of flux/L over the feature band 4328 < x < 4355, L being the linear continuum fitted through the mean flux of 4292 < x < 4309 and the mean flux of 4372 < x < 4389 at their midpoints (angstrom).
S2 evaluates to -0.12 mag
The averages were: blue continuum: 1.04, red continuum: 1.32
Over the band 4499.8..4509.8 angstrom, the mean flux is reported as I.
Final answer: 1.77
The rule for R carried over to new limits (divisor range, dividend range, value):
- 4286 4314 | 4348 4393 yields 1.37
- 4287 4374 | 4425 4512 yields 1.31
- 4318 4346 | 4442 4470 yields 1.22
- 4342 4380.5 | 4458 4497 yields 1.15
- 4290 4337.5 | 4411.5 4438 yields 1.37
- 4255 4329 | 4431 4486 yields 1.36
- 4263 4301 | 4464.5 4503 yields 1.45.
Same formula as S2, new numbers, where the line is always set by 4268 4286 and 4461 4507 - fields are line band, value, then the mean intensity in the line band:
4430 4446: 0.02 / 1.5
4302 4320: 0.18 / 1.1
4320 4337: 0.04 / 1.28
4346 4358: -0.03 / 1.41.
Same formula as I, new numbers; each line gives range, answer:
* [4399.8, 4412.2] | 1.3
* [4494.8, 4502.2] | 1.68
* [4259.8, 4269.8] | 1.42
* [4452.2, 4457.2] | 1.4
